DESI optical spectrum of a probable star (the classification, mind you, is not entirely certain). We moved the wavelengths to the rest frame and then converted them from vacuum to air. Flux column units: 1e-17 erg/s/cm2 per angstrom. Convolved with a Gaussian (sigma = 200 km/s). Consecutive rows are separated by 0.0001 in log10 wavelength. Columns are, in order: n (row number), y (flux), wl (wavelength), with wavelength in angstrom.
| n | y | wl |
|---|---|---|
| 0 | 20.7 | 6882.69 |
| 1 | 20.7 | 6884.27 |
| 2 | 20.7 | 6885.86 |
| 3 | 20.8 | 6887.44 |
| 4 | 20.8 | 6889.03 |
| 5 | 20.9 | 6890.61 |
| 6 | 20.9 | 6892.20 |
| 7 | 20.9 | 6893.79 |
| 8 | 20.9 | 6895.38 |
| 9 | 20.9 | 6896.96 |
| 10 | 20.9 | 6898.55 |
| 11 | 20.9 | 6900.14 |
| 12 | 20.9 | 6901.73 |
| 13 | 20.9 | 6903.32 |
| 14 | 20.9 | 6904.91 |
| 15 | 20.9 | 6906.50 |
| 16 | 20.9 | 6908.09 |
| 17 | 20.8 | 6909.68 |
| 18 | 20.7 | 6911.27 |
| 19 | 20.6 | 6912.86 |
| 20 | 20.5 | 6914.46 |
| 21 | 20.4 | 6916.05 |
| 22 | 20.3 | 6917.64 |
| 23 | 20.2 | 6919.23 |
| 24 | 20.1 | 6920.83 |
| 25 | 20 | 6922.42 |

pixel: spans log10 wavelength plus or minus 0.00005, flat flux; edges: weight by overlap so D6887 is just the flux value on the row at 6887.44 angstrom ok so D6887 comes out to 20.8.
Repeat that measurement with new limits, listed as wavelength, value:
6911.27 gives 20.7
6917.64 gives 20.3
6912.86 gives 20.6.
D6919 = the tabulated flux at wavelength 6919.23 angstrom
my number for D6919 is 20.2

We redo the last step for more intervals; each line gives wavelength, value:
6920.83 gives 20.1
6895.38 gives 20.9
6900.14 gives 20.9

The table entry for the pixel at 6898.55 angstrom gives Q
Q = 20.9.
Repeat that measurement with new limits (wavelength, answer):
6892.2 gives 20.9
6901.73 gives 20.9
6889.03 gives 20.8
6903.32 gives 20.9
